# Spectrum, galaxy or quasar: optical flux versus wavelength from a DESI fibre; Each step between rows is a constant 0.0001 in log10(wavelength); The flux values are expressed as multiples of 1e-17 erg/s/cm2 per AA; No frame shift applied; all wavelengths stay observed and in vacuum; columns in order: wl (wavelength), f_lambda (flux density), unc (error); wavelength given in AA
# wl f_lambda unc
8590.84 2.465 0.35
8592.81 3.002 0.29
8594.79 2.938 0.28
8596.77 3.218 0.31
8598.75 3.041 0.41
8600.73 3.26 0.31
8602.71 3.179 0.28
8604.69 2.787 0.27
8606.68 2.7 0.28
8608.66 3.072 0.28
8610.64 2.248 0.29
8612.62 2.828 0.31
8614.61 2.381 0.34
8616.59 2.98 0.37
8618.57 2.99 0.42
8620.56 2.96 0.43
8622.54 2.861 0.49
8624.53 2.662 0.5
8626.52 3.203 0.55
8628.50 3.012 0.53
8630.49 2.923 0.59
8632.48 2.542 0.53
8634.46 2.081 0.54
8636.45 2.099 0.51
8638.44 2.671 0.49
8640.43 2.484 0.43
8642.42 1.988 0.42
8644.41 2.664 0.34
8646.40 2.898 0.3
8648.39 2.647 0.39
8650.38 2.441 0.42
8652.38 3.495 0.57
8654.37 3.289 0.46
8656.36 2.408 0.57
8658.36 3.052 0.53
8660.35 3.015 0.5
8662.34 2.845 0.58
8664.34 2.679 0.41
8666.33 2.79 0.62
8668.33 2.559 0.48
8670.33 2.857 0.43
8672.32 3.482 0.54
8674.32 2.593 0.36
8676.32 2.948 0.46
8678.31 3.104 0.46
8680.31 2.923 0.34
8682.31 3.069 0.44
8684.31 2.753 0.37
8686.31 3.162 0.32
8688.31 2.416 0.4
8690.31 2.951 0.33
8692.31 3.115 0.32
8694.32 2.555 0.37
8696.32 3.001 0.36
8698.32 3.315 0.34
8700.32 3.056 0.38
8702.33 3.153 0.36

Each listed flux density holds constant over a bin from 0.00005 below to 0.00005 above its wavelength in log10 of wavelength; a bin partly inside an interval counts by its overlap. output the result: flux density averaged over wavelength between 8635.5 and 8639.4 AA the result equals 2.39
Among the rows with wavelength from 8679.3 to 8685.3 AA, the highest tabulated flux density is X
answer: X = 3.069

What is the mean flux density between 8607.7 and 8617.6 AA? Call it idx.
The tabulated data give 2.7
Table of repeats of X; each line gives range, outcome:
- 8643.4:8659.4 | 3.495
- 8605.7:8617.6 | 3.072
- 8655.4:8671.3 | 3.052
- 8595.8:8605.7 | 3.26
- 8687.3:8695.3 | 3.115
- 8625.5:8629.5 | 3.203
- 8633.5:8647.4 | 2.898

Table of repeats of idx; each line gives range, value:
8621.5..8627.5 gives 2.91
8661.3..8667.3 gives 2.78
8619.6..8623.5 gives 2.91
